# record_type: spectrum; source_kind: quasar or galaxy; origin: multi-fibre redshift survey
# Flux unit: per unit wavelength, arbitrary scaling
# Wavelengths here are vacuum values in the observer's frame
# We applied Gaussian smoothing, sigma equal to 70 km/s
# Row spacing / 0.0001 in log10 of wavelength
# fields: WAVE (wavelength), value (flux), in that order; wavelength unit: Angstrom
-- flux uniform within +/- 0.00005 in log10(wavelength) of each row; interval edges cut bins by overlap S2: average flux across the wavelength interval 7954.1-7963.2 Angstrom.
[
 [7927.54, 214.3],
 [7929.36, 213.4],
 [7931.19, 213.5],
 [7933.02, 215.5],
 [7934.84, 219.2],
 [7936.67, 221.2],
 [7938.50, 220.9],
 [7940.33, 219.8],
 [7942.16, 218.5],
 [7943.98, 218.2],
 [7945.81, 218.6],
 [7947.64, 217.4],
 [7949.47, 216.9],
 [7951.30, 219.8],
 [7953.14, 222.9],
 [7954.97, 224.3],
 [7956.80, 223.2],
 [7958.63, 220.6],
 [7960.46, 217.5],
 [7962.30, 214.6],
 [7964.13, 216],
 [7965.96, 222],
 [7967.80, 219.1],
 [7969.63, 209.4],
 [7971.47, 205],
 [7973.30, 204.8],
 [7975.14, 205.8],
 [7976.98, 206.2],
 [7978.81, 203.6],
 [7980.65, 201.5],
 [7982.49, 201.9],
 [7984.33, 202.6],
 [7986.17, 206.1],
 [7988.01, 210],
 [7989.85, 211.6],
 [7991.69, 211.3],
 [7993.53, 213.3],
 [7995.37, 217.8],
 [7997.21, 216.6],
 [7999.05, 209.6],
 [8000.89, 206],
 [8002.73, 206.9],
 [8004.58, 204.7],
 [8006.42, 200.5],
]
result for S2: 220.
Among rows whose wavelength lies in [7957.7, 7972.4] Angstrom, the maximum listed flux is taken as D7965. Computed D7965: 222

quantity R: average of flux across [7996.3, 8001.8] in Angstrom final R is 211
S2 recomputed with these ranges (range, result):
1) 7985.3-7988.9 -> 208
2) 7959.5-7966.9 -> 217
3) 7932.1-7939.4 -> 219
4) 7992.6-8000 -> 214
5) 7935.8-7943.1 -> 220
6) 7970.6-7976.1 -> 205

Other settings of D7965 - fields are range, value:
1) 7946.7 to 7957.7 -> 224.3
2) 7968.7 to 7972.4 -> 209.4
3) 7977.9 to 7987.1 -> 206.1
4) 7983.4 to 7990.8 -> 211.6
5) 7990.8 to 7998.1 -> 217.8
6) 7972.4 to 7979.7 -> 206.2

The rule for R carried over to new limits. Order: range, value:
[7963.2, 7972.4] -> 214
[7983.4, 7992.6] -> 208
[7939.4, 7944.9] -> 219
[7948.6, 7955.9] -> 221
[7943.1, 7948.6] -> 218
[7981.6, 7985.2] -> 202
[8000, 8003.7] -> 206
